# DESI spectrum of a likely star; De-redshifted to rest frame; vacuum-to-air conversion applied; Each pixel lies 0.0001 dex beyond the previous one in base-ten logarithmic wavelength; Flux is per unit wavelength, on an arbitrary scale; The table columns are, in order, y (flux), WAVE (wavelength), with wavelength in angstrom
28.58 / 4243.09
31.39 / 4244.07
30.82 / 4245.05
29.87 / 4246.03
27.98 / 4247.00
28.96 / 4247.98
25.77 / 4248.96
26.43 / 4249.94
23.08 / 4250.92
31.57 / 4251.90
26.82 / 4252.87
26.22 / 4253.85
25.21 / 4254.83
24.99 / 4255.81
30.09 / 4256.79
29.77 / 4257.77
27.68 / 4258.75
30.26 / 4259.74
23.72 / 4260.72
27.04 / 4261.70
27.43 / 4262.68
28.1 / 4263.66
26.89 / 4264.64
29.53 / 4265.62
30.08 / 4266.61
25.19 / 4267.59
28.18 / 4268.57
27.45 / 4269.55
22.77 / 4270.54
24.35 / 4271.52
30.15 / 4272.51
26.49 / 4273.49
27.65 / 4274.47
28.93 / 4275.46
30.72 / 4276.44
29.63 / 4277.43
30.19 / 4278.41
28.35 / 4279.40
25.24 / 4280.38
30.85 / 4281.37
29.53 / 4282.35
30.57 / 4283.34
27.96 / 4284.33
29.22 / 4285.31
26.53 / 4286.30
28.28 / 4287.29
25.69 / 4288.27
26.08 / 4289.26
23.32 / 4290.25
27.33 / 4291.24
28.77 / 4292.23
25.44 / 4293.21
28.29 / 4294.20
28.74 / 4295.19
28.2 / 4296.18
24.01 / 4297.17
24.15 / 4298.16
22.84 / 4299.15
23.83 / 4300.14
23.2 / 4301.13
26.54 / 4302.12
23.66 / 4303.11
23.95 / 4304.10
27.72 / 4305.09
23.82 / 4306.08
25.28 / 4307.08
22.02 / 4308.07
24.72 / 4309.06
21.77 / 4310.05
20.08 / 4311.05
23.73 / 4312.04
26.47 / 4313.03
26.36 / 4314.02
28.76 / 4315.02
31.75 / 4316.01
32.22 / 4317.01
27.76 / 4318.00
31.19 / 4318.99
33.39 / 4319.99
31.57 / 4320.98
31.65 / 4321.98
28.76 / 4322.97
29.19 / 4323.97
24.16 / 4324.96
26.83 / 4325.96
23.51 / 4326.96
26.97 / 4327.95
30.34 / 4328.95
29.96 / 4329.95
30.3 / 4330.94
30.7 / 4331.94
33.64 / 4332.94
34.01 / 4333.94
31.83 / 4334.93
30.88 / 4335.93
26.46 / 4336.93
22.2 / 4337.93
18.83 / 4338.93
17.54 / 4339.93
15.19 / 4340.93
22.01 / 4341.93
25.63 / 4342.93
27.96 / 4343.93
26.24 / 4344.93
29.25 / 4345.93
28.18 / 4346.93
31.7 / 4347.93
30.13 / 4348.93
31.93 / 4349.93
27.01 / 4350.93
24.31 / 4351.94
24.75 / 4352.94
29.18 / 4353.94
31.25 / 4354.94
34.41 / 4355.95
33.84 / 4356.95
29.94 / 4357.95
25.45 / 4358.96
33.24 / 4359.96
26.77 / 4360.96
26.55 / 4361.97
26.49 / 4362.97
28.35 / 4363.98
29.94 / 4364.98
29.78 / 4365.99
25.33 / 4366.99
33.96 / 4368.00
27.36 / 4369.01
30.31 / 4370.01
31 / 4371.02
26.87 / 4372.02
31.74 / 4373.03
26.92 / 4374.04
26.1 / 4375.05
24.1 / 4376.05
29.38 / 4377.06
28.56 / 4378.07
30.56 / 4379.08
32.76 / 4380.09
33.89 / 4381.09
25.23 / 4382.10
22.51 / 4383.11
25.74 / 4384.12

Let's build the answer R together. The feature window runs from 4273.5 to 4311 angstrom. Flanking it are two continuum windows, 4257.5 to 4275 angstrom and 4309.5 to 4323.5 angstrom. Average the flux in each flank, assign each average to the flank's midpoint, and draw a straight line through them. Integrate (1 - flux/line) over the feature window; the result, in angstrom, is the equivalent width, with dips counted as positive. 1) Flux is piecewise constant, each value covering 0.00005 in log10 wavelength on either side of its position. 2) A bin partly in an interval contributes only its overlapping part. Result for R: 1.8 angstrom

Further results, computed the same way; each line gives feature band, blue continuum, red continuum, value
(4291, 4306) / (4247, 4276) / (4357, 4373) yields 1.2 angstrom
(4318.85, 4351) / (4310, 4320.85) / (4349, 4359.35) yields 0.9 angstrom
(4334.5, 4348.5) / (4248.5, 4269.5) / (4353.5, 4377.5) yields 1.7 angstrom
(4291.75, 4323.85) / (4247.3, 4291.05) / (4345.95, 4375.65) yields 1.8 angstrom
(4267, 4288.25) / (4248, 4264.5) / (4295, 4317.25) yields -1.3 angstrom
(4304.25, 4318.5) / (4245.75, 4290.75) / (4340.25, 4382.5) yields 1.1 angstrom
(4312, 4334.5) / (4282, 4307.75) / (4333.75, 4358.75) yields -2.2 angstrom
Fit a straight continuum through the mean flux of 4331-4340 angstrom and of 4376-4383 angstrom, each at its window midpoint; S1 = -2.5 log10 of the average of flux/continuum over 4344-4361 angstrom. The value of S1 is -0.03 mag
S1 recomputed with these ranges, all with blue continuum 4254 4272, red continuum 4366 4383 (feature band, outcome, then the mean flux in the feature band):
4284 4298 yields 0.03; 26.9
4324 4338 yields -0.03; 28.9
